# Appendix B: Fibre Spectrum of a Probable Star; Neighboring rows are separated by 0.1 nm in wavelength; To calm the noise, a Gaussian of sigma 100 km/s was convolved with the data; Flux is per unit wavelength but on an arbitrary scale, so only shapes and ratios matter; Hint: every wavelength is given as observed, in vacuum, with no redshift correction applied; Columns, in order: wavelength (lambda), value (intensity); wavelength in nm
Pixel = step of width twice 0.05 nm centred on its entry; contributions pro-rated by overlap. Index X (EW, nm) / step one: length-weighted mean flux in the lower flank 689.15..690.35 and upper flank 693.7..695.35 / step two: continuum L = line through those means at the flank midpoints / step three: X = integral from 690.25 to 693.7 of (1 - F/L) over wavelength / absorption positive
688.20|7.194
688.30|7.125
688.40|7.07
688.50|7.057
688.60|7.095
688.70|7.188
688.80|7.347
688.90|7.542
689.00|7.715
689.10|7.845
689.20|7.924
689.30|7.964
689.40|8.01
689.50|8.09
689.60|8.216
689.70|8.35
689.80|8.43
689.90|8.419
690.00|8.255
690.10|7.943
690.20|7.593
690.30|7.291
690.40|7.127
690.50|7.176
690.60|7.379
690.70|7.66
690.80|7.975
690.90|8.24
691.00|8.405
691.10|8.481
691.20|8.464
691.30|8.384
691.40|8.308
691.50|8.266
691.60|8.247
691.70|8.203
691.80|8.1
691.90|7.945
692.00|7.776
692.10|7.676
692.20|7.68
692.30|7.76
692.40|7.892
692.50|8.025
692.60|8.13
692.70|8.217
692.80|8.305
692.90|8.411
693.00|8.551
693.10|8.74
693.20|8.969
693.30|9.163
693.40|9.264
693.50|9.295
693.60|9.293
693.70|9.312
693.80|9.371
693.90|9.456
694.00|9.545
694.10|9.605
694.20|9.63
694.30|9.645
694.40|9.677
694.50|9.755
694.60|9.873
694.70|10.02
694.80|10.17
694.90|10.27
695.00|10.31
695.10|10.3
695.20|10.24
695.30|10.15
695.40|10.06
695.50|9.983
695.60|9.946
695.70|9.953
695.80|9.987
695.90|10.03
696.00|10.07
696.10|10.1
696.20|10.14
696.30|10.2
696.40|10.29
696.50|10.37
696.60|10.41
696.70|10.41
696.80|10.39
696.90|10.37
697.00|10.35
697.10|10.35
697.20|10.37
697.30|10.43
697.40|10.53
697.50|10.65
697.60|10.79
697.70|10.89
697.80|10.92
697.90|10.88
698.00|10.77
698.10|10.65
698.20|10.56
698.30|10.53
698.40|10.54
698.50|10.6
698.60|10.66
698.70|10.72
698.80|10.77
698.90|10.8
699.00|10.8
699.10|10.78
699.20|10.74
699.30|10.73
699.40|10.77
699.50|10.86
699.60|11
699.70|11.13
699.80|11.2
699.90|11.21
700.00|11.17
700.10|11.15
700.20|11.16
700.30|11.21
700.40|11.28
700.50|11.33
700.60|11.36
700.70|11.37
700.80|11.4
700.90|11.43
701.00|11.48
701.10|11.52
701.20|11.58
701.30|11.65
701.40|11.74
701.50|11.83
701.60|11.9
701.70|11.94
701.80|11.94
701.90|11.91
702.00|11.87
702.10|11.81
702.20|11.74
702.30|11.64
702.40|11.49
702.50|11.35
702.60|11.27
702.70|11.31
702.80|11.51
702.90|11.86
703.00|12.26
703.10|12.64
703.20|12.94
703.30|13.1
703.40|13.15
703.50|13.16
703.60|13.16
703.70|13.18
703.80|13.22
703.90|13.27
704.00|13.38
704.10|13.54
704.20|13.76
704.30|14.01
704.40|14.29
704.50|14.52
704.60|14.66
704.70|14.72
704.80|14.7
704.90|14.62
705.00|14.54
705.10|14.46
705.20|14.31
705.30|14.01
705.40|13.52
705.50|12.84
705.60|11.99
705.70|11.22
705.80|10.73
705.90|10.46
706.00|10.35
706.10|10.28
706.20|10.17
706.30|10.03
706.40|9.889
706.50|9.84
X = 0.262 nm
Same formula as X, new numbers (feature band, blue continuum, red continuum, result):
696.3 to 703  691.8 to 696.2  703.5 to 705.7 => 0.33 nm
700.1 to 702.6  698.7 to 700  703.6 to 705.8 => 0.08 nm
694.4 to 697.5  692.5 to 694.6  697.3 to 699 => -0.08 nm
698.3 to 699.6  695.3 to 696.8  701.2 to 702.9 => 0.02 nm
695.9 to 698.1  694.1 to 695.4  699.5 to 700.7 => 0.01 nm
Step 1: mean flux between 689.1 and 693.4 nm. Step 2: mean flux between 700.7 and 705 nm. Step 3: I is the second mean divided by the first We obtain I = 1.6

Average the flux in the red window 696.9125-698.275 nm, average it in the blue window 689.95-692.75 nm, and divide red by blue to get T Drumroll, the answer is 1.3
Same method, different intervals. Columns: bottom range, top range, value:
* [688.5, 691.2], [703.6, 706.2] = 1.68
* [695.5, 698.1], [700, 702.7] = 1.11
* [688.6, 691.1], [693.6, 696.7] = 1.27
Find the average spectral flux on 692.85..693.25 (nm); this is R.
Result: 8.67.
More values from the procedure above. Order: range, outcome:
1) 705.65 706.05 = 10.7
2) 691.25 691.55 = 8.32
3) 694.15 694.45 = 9.65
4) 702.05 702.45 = 11.7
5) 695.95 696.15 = 10.1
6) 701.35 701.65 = 11.8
